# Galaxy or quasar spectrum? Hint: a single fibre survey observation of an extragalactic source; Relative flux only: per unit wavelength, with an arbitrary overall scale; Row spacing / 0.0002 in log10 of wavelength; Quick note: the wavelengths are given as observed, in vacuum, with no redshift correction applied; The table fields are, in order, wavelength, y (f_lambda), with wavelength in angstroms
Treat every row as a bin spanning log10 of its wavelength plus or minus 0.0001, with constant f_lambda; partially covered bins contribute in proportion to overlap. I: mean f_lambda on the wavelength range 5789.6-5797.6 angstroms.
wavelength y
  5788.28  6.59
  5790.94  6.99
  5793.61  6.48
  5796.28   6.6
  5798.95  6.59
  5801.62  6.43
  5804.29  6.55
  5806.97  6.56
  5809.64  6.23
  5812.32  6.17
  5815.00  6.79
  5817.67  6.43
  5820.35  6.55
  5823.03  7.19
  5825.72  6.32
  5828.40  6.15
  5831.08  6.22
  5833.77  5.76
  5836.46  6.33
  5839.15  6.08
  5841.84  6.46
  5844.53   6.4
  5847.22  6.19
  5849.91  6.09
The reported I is 6.69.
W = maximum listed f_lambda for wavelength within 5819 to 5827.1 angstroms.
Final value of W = 7.19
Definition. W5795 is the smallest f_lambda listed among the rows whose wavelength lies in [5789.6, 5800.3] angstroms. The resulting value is 6.48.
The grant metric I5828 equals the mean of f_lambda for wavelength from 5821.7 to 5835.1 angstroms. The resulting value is 6.33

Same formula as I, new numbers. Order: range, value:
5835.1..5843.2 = 6.29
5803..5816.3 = 6.45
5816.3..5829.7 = 6.53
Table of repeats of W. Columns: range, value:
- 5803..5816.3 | 6.79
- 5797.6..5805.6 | 6.59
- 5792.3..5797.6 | 6.6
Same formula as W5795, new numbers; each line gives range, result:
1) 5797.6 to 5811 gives 6.23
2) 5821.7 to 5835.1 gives 5.76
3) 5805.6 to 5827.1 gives 6.17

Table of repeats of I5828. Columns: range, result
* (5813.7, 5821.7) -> 6.6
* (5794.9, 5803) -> 6.54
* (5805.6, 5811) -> 6.39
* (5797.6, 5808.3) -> 6.53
